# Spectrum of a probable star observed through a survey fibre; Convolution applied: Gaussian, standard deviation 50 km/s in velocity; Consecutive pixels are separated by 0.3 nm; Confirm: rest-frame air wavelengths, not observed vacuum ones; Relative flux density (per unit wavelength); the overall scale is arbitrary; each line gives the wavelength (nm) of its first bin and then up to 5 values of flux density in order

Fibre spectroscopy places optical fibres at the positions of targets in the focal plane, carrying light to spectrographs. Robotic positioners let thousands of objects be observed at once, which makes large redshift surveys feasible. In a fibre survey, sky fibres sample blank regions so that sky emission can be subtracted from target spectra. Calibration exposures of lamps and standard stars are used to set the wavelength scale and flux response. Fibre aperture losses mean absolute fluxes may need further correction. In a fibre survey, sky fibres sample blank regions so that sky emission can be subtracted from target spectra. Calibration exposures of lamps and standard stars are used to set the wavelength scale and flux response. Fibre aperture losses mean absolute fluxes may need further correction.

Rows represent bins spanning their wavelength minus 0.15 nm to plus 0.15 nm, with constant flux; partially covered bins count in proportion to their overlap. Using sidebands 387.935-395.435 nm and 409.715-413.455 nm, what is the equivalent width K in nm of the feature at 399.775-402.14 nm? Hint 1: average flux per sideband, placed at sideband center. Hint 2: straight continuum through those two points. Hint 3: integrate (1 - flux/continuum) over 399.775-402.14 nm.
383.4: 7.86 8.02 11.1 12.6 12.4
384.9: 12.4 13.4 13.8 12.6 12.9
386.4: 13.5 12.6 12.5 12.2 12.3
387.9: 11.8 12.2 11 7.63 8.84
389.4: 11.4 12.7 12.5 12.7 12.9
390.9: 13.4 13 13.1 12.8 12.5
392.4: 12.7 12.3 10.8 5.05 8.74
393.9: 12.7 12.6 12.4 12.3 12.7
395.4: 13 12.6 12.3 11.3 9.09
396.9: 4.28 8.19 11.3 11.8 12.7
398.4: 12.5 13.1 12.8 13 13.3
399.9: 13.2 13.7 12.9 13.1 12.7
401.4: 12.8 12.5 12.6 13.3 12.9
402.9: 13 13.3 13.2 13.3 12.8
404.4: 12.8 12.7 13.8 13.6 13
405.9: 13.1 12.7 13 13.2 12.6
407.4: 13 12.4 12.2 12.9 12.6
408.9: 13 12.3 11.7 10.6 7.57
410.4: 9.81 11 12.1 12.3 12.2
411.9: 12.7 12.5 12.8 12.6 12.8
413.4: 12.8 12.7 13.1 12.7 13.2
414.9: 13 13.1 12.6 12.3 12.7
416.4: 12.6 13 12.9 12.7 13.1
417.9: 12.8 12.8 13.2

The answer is -0.26 nm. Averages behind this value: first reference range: 11.7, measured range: 12.9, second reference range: 11.7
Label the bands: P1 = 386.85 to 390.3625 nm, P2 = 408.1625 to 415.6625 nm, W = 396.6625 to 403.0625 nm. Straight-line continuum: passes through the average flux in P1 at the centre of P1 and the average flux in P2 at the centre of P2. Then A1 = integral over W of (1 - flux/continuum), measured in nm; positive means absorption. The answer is -0.18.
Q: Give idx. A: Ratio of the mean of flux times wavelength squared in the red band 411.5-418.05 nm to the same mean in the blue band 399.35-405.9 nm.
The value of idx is 1.0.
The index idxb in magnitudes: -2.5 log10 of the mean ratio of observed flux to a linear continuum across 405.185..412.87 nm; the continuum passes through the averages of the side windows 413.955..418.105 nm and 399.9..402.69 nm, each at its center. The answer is 0.06 mag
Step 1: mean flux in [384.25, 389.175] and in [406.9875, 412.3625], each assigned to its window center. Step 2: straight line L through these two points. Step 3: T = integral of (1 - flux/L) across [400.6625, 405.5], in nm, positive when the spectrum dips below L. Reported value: -0.45 nm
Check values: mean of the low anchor 12.1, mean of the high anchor 11.9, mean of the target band 13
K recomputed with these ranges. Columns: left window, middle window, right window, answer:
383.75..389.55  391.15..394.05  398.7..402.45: 0.244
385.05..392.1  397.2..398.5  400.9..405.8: 0.115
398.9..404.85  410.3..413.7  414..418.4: 0.179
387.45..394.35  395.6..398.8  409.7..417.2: 0.266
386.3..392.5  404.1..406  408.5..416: -0.156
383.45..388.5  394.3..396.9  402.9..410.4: 0.165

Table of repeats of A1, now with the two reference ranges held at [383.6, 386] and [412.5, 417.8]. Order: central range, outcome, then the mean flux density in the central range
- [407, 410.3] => 0.21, 11.9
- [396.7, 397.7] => 0.34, 8.18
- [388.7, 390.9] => 0.14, 11.5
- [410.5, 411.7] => 0.09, 11.8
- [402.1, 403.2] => -0.05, 13.1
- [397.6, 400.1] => -0.07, 12.8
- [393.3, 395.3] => 0.15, 11.4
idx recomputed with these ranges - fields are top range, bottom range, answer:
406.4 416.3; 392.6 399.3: 1.19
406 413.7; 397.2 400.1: 1.03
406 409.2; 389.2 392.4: 1.10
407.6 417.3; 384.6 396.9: 1.16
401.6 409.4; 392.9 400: 1.19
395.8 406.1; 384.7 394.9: 1.10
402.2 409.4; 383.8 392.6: 1.16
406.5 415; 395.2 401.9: 1.09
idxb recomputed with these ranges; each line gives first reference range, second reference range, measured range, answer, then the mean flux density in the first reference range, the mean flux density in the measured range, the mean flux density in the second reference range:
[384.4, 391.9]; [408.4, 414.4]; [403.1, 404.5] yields -0.09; 12.3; 13.1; 12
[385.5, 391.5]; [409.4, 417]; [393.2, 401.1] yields 0.05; 12.1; 11.6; 12.2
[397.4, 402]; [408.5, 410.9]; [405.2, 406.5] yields -0.12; 12.8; 13.1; 11.1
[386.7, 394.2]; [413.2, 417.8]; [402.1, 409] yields -0.05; 11.6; 13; 12.8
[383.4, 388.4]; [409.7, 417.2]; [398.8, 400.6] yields -0.08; 12.1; 13.2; 12.2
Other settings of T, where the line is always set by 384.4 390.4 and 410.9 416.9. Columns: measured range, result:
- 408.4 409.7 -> 0.02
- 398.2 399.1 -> -0.03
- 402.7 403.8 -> -0.06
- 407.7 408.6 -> 0.00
